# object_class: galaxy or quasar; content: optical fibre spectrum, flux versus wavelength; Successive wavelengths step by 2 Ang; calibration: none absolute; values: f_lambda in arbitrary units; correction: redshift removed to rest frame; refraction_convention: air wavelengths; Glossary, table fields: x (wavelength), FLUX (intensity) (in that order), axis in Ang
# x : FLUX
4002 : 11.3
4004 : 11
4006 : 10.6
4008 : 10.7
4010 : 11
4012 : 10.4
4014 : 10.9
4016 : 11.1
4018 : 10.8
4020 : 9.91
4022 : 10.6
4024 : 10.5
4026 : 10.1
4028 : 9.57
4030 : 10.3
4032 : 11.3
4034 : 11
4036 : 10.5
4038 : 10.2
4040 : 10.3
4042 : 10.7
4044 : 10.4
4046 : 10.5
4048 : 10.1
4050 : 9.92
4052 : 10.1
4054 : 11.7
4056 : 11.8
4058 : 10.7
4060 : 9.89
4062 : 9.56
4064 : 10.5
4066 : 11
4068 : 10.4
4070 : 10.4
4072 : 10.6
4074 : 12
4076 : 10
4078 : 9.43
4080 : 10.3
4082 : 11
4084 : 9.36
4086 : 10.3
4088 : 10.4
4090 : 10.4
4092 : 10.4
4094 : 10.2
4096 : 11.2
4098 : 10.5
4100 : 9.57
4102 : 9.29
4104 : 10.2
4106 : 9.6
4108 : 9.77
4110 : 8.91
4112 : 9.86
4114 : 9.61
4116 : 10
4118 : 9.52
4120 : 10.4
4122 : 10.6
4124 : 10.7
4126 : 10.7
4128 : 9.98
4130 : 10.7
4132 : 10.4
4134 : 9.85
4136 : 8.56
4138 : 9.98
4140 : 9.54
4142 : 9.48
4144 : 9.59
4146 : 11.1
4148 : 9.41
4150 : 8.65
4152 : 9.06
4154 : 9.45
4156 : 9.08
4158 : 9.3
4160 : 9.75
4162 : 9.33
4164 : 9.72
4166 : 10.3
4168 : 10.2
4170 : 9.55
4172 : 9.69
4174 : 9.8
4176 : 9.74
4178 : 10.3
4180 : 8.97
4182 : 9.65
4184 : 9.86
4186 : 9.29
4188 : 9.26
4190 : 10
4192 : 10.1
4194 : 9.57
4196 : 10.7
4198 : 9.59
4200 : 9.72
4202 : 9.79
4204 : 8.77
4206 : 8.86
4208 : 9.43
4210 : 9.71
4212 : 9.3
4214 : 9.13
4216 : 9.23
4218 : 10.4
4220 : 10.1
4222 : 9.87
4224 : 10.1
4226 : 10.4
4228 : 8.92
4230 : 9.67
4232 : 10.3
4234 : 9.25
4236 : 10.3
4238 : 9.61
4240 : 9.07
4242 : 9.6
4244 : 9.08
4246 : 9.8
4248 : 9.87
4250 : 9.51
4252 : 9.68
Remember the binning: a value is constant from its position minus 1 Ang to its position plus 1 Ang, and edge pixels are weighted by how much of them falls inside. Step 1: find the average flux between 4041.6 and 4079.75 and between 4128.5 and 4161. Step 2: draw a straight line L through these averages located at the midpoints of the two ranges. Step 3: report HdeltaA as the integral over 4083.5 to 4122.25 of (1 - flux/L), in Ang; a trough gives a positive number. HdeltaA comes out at 0.2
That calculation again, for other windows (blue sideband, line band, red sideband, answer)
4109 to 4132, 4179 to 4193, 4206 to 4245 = 0.3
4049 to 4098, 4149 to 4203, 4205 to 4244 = 1.4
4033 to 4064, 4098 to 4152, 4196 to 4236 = 1.4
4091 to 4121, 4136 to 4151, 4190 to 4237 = 0.4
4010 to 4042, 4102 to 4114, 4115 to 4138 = 0.7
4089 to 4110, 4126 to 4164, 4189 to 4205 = 1.0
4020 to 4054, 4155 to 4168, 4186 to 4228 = 0.3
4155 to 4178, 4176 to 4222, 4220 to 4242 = 0.5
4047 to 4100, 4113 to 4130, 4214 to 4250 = 0.0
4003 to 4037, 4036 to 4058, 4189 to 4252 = -0.2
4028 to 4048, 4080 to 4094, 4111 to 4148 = -0.1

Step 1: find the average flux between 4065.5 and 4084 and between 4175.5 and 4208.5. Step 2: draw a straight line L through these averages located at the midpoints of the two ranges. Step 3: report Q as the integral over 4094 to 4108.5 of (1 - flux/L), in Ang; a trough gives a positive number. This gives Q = 0.36 Ang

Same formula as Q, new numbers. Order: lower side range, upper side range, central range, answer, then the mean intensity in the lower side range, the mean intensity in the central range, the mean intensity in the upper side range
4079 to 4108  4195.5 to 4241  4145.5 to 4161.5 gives 0.82 Ang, 10.2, 9.42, 9.65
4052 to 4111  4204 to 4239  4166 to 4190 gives 0.38 Ang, 10.3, 9.71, 9.66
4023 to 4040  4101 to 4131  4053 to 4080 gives -0.94 Ang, 10.4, 10.6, 9.99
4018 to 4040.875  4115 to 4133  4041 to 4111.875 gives 0.41 Ang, 10.4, 10.3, 10.3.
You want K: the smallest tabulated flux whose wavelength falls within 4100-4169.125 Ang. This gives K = 8.56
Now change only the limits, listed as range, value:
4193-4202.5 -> 9.57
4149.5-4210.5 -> 8.65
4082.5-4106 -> 9.29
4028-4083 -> 9.43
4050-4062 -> 9.56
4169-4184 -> 8.97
